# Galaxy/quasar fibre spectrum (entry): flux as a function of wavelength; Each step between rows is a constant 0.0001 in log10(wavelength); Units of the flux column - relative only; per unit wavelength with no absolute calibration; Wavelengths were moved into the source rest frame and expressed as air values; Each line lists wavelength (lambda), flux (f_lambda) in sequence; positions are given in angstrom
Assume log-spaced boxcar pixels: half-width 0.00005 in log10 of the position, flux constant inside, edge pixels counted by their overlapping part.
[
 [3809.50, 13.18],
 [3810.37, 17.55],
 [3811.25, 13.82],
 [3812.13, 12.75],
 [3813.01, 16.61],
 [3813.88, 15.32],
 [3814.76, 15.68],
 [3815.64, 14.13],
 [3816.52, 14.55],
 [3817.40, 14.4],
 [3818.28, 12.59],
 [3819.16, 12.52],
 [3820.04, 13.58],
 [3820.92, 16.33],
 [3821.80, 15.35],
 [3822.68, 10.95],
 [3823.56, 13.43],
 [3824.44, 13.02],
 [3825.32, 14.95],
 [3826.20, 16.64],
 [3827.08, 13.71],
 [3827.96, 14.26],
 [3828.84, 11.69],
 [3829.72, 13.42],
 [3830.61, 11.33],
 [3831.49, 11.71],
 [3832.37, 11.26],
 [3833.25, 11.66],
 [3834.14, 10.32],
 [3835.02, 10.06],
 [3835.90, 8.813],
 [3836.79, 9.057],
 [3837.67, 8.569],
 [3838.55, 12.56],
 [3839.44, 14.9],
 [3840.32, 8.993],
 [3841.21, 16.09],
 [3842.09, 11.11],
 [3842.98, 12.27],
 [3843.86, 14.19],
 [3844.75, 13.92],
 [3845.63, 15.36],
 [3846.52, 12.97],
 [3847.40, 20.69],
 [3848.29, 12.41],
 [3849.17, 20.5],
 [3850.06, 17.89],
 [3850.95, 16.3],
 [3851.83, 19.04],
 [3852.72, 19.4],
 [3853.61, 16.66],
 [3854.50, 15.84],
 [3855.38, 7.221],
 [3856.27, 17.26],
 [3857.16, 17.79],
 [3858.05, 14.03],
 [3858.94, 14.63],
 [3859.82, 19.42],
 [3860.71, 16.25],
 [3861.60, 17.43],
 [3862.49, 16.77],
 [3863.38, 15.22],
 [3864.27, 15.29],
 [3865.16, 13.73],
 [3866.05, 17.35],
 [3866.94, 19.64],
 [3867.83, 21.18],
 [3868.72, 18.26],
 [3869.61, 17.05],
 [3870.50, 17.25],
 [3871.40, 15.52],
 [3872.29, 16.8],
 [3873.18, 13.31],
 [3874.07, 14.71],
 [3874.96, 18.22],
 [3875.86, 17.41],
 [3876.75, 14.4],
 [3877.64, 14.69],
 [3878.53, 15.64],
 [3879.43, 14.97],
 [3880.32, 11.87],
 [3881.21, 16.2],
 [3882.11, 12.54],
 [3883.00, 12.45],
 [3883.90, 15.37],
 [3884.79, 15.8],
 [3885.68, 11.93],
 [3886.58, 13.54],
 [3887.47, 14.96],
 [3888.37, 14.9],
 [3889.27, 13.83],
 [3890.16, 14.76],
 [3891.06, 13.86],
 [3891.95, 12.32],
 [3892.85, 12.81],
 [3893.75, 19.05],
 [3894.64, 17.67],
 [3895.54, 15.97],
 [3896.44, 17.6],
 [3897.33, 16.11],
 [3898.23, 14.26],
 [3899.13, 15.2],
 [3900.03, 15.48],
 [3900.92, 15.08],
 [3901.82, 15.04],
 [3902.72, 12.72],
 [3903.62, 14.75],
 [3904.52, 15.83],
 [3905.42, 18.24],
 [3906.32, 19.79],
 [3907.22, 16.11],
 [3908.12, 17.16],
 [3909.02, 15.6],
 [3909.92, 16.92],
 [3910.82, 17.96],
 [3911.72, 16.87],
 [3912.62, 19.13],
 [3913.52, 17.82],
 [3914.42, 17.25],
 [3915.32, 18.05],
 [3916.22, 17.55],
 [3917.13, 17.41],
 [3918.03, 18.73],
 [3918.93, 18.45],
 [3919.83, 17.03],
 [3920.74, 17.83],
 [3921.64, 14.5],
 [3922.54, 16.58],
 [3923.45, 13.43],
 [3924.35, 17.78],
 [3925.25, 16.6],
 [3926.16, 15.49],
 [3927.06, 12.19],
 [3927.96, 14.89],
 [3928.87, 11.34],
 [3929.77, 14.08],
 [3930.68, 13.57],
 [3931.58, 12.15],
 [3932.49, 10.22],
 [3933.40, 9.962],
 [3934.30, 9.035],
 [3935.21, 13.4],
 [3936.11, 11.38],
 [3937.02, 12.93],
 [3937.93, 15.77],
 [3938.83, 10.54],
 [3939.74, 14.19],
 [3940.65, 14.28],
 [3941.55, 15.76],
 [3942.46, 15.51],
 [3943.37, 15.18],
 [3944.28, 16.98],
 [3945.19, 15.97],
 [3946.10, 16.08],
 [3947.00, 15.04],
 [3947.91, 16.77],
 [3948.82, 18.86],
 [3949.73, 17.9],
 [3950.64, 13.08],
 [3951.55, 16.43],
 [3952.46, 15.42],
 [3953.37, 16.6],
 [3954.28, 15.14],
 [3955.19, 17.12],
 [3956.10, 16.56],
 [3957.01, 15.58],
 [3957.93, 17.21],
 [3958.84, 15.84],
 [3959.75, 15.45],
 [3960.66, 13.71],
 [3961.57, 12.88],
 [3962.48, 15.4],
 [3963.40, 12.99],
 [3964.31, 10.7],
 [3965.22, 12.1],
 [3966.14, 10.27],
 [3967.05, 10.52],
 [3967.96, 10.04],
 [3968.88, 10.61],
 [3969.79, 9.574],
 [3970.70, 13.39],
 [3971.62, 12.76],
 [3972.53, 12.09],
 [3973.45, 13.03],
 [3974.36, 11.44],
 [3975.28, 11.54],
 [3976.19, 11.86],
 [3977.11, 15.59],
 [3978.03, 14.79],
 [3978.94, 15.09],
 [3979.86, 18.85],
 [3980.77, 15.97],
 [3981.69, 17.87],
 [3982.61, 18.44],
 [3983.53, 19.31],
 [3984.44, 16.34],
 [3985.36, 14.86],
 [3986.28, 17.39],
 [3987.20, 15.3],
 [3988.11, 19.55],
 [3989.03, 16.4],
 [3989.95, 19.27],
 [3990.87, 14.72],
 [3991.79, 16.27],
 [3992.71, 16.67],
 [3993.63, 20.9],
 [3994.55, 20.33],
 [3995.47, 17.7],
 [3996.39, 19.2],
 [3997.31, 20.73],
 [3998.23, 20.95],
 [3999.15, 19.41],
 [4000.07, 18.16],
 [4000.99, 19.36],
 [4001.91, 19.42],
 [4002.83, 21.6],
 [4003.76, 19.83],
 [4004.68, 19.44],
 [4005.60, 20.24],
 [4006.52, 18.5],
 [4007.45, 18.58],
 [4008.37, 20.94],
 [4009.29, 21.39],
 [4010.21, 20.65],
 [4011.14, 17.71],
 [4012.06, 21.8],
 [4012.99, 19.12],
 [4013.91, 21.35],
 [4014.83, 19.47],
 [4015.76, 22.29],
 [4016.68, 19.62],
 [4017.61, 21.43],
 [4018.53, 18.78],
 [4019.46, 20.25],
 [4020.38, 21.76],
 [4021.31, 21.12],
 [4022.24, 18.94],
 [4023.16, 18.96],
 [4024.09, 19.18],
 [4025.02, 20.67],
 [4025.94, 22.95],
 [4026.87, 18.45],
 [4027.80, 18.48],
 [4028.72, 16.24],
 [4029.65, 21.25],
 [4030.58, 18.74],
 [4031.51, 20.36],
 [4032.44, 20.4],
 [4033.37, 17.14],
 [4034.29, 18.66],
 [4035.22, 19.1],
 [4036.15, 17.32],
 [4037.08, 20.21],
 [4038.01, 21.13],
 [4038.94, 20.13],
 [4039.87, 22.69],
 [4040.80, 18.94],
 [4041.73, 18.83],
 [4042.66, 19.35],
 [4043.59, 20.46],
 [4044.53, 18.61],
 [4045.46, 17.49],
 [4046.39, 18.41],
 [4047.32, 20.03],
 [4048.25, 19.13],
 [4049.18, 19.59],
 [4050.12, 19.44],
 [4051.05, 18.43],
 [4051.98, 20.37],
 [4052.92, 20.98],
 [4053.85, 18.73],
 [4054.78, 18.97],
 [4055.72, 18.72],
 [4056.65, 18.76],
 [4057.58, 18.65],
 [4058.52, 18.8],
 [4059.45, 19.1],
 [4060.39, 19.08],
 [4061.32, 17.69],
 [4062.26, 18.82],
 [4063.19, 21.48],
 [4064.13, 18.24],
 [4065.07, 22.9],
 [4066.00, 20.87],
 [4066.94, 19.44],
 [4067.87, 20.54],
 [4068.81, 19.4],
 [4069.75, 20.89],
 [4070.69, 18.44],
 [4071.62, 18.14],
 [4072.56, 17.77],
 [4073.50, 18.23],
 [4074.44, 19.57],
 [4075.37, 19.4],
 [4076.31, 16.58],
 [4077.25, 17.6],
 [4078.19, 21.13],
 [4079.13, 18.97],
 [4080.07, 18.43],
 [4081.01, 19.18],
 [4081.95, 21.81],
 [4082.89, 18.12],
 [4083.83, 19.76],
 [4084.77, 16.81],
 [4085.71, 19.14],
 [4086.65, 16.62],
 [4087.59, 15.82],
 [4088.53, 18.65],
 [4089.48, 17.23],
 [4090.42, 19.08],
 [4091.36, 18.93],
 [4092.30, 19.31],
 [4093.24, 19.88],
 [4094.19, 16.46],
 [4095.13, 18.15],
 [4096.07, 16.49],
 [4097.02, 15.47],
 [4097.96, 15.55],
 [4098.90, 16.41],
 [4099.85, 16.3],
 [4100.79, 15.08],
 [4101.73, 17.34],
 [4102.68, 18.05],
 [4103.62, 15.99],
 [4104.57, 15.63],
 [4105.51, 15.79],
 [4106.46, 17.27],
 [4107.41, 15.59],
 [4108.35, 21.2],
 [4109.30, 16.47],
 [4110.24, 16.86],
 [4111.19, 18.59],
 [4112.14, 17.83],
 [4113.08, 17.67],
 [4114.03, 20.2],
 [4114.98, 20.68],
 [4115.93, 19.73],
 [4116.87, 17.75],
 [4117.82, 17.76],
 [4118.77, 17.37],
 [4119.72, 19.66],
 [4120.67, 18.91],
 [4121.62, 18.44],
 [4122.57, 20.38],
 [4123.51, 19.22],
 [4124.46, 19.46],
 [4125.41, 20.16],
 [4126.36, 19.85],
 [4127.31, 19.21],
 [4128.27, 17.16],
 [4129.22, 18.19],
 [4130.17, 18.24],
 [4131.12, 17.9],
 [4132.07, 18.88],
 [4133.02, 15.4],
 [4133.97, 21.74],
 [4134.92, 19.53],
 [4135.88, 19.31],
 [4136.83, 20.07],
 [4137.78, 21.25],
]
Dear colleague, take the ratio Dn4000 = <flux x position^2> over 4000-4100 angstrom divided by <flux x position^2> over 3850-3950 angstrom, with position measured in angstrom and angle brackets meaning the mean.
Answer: 1.3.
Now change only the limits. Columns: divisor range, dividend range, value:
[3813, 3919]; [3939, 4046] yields 1.23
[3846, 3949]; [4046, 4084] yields 1.35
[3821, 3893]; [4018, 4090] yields 1.46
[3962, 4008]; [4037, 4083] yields 1.25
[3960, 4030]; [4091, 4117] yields 1.07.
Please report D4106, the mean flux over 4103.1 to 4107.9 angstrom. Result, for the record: 16.1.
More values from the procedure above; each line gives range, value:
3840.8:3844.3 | 13.4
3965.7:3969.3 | 10.4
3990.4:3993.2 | 15.9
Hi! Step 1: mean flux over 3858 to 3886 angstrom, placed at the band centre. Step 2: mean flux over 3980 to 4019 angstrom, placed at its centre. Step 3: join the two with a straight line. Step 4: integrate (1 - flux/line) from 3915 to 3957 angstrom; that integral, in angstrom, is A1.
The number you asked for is 5.63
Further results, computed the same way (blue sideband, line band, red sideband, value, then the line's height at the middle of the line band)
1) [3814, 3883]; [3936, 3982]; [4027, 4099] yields 6.8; 16.8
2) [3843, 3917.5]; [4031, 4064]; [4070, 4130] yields -3.1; 17.6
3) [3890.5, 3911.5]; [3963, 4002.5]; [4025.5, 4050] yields 5.2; 18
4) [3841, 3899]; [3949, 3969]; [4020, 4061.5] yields 3.7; 17.6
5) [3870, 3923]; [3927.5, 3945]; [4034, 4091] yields 3.5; 16.6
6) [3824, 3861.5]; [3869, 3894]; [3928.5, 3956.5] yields -1.2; 14.2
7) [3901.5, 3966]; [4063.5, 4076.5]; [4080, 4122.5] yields -1.5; 17.4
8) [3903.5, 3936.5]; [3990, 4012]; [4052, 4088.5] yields -2.3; 17.4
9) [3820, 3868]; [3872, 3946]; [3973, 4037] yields 4.1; 16.1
